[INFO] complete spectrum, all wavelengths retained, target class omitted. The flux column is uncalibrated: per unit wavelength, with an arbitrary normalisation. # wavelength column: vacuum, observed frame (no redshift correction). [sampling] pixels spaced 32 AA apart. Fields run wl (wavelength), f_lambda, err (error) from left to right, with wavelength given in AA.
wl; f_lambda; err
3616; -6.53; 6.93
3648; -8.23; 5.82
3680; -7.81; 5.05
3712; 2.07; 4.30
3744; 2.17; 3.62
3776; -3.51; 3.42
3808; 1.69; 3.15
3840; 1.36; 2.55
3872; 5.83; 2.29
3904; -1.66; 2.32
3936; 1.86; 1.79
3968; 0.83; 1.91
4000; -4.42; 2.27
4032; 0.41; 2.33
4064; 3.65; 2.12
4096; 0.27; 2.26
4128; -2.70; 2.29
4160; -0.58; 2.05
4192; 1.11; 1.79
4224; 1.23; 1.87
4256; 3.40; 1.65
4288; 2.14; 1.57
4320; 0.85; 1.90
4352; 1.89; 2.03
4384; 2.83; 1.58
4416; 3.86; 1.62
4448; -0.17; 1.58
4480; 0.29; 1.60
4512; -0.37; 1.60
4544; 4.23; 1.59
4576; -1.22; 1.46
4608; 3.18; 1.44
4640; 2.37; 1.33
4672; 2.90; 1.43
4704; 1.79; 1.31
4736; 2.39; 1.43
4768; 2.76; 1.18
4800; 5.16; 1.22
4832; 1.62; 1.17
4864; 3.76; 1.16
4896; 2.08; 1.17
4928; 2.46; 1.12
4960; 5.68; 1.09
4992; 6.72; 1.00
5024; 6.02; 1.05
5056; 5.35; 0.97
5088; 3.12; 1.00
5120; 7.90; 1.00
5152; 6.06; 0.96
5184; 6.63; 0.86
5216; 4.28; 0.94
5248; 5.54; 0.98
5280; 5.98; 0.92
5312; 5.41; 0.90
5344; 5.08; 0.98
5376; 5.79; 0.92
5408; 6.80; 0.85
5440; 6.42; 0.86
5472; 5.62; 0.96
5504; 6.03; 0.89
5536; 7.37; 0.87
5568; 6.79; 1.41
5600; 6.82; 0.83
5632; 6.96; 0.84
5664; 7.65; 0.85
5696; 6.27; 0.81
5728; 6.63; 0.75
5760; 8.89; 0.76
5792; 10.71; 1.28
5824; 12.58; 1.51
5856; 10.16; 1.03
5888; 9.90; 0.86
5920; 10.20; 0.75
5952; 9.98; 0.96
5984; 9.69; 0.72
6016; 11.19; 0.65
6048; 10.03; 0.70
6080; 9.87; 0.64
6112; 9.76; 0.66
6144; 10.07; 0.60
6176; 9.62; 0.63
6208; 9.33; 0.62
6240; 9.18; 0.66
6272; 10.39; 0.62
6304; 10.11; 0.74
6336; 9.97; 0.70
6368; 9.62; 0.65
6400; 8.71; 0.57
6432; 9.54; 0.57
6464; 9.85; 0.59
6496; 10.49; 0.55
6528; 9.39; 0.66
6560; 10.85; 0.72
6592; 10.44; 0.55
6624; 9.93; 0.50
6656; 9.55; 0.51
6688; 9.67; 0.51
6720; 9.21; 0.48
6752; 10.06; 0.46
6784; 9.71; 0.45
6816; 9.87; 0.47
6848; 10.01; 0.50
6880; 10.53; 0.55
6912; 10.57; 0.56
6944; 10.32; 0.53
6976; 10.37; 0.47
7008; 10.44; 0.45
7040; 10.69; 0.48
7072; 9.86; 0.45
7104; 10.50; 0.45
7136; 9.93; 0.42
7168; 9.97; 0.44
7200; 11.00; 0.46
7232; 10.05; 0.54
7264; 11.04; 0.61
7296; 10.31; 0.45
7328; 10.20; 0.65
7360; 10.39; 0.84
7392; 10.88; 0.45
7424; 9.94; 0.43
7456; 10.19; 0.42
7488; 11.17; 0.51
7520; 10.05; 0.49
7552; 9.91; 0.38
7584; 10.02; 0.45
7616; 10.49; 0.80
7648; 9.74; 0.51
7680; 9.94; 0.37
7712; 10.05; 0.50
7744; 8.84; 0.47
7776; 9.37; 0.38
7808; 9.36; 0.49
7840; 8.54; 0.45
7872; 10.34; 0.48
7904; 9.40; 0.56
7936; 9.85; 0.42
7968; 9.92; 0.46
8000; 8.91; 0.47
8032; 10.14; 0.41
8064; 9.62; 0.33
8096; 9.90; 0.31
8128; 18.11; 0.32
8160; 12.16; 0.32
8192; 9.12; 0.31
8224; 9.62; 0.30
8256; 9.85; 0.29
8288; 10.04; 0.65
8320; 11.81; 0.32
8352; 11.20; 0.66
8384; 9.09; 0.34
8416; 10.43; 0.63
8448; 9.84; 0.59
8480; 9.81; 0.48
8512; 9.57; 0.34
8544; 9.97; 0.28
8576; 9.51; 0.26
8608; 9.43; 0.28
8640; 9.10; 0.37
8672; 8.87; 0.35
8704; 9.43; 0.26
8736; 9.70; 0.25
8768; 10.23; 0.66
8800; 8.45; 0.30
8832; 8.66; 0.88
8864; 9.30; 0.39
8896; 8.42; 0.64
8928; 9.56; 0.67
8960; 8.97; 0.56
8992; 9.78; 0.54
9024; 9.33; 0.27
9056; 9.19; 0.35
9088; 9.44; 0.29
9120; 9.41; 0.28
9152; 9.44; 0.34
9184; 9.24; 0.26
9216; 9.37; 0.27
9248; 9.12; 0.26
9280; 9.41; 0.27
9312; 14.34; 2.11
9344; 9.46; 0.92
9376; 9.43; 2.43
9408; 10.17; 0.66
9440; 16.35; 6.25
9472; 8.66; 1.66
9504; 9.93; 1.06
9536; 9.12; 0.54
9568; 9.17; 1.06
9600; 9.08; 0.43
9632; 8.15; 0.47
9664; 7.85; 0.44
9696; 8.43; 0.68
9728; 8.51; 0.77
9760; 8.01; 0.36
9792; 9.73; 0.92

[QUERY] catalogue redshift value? 0.238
